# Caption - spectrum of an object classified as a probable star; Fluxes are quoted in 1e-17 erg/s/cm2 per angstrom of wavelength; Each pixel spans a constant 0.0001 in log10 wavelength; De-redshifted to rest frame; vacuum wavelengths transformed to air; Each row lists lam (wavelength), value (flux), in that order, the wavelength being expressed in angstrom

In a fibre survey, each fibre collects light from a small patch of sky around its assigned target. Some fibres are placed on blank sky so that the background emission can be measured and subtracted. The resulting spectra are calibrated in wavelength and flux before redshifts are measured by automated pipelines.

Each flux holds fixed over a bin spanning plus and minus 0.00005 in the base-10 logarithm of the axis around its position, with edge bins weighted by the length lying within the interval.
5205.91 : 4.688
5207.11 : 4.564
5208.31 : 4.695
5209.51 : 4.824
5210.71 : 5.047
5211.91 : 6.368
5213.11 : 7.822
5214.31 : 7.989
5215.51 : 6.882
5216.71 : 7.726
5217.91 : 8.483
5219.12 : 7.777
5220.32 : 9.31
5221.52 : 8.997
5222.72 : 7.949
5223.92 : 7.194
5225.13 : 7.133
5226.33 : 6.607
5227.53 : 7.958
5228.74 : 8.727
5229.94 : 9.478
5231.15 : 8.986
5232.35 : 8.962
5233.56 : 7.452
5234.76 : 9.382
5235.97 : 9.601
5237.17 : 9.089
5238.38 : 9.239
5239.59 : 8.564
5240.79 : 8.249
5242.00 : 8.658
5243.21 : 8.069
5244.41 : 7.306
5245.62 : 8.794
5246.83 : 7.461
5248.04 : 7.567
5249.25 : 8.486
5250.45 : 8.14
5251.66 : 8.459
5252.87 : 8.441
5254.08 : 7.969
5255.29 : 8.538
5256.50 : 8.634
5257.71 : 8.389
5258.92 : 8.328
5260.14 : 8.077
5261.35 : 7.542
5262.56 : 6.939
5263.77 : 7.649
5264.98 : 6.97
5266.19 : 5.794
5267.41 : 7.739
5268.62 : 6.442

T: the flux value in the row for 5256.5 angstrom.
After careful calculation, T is 8.634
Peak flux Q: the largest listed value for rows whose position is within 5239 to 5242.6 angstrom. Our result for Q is 8.658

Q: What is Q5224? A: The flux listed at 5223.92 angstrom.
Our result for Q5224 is 7.194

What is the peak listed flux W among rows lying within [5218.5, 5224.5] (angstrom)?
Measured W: 9.31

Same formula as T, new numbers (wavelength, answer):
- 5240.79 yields 8.249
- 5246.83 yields 7.461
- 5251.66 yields 8.459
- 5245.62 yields 8.794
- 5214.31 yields 7.989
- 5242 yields 8.658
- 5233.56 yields 7.452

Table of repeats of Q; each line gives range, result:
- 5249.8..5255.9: 8.538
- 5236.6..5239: 9.239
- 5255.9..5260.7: 8.634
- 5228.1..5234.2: 9.478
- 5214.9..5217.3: 7.726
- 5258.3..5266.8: 8.328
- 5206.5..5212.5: 6.368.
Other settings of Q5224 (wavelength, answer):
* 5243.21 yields 8.069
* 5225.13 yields 7.133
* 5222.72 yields 7.949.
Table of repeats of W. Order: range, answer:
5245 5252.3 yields 8.794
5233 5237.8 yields 9.601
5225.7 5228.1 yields 7.958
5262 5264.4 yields 7.649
